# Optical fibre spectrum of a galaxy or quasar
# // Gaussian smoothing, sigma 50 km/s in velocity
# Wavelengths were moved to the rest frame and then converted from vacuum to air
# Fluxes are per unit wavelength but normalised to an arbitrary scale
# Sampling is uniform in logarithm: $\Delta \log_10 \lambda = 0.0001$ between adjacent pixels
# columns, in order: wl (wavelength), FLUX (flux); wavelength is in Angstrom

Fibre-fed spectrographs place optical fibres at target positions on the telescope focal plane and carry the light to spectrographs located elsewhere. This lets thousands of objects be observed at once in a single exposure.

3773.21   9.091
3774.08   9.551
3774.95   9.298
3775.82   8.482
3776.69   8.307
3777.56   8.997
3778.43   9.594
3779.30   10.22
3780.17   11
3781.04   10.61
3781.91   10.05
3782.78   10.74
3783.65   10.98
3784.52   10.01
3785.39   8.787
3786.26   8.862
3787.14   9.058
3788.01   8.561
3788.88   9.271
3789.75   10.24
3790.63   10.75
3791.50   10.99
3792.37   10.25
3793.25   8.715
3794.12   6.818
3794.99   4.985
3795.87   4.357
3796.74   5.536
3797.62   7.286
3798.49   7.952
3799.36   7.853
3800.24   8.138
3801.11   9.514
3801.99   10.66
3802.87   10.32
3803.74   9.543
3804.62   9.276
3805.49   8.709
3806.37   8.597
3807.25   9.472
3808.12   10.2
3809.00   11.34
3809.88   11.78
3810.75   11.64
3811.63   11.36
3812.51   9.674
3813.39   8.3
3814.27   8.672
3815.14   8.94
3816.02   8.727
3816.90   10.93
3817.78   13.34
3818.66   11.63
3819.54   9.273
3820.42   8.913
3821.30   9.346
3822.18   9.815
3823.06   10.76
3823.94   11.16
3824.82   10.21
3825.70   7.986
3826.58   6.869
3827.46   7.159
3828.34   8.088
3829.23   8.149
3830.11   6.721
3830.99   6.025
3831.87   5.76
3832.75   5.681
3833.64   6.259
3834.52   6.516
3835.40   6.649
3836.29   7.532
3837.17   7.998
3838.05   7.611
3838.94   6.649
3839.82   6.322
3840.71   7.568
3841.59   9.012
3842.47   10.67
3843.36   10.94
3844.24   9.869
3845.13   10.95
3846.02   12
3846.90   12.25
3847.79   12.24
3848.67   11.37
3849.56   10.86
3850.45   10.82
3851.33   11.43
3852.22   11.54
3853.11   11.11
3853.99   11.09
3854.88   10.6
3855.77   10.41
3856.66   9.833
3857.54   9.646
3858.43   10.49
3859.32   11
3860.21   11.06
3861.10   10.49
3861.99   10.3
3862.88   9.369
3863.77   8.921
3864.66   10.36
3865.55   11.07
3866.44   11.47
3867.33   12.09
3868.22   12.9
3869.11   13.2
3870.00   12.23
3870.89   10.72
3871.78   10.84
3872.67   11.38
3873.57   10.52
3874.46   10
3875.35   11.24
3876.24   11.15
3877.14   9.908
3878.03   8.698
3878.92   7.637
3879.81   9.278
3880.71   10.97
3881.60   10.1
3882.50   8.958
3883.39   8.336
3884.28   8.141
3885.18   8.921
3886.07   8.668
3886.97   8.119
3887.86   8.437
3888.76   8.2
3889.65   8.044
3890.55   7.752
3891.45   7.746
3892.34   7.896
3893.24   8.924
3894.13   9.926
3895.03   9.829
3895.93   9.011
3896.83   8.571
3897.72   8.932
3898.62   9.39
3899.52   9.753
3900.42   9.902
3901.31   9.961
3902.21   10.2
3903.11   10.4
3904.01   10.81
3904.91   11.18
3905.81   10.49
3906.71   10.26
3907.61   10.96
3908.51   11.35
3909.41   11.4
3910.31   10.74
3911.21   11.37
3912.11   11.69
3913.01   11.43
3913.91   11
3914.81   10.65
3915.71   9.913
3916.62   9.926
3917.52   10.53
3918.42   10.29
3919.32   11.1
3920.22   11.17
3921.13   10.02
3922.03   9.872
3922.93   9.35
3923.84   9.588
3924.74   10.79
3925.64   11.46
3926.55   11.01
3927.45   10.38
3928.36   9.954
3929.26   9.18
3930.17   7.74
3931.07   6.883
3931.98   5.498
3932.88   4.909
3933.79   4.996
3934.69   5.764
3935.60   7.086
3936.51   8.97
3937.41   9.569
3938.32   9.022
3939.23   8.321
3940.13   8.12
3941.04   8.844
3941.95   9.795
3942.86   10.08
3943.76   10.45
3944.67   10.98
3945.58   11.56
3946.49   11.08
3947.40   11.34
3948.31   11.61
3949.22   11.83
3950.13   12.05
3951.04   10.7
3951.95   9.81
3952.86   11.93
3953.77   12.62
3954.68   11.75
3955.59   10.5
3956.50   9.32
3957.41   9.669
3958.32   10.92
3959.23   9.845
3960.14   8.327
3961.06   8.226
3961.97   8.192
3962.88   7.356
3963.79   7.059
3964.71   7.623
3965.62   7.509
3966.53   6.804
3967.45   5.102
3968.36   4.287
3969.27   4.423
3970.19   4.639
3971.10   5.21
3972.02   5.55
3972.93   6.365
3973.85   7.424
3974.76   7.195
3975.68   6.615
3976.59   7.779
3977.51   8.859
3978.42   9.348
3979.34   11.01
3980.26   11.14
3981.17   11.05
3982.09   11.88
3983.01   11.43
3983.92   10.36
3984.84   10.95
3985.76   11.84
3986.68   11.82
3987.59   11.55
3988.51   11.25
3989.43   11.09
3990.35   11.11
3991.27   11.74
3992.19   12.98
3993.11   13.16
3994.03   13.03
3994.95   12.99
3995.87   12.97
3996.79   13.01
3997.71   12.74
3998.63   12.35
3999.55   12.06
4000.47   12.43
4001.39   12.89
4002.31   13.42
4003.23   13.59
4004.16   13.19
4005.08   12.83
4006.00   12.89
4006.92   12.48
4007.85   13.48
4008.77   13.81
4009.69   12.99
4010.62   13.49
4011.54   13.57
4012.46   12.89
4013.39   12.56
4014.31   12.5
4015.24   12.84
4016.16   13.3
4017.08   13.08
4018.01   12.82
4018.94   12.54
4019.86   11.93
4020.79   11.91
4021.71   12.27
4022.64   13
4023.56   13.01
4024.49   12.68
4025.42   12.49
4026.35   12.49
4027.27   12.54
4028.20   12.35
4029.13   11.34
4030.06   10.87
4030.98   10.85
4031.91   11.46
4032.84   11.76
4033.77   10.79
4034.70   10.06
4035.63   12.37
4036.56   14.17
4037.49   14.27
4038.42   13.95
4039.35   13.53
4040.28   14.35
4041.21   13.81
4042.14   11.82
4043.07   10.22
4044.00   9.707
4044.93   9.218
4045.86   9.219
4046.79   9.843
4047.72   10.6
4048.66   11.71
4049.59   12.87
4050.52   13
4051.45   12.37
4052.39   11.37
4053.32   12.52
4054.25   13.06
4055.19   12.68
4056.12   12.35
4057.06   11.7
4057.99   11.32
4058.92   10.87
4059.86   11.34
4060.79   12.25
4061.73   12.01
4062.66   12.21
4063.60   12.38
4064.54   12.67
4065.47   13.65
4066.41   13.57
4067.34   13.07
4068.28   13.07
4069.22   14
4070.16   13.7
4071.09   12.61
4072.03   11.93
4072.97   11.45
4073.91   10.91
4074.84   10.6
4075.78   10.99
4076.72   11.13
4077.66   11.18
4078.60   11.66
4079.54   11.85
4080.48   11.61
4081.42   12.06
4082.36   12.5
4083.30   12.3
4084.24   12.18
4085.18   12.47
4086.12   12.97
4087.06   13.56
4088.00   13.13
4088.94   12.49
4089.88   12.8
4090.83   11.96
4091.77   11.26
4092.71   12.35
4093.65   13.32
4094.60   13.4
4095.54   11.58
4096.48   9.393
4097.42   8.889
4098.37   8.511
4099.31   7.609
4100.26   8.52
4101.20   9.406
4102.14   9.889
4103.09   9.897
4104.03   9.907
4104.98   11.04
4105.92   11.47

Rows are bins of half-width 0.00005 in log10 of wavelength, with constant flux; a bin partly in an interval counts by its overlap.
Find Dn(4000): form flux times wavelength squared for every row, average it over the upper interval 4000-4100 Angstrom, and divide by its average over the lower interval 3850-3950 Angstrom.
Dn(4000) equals 1.3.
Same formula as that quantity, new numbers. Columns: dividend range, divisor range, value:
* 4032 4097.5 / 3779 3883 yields 1.41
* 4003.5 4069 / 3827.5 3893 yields 1.41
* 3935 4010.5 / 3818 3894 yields 1.14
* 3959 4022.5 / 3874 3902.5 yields 1.24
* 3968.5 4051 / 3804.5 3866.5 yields 1.32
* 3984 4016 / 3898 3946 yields 1.35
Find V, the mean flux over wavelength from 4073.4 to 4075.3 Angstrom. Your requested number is 10.8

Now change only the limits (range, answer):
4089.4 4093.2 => 12.1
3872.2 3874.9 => 10.6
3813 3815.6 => 8.66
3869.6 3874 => 11.1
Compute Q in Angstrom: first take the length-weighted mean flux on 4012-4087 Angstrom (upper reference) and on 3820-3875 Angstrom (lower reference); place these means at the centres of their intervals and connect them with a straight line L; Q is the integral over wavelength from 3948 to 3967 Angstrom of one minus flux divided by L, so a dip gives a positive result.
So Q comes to 2.3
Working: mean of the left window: 9.7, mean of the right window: 12.2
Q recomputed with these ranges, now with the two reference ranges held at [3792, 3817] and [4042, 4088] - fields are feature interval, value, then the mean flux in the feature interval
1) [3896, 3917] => -0.7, 10.4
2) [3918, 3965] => 4.4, 9.52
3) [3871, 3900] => 1.8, 9.24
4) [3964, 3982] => 5.8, 7.35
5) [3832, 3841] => 2.4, 6.82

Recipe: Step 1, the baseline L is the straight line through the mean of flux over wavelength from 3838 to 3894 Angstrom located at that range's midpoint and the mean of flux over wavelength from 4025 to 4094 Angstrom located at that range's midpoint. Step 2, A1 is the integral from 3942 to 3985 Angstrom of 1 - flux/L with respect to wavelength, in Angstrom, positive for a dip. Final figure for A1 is 7.46 Angstrom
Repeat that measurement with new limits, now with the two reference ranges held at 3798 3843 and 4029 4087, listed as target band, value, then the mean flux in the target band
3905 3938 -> 1.7 Angstrom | 9.66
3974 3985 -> 1.3 Angstrom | 9.71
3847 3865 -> -2.6 Angstrom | 10.7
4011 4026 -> -1.6 Angstrom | 12.7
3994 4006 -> -1.7 Angstrom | 12.9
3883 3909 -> 1.4 Angstrom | 9.32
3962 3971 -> 3.9 Angstrom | 6.16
